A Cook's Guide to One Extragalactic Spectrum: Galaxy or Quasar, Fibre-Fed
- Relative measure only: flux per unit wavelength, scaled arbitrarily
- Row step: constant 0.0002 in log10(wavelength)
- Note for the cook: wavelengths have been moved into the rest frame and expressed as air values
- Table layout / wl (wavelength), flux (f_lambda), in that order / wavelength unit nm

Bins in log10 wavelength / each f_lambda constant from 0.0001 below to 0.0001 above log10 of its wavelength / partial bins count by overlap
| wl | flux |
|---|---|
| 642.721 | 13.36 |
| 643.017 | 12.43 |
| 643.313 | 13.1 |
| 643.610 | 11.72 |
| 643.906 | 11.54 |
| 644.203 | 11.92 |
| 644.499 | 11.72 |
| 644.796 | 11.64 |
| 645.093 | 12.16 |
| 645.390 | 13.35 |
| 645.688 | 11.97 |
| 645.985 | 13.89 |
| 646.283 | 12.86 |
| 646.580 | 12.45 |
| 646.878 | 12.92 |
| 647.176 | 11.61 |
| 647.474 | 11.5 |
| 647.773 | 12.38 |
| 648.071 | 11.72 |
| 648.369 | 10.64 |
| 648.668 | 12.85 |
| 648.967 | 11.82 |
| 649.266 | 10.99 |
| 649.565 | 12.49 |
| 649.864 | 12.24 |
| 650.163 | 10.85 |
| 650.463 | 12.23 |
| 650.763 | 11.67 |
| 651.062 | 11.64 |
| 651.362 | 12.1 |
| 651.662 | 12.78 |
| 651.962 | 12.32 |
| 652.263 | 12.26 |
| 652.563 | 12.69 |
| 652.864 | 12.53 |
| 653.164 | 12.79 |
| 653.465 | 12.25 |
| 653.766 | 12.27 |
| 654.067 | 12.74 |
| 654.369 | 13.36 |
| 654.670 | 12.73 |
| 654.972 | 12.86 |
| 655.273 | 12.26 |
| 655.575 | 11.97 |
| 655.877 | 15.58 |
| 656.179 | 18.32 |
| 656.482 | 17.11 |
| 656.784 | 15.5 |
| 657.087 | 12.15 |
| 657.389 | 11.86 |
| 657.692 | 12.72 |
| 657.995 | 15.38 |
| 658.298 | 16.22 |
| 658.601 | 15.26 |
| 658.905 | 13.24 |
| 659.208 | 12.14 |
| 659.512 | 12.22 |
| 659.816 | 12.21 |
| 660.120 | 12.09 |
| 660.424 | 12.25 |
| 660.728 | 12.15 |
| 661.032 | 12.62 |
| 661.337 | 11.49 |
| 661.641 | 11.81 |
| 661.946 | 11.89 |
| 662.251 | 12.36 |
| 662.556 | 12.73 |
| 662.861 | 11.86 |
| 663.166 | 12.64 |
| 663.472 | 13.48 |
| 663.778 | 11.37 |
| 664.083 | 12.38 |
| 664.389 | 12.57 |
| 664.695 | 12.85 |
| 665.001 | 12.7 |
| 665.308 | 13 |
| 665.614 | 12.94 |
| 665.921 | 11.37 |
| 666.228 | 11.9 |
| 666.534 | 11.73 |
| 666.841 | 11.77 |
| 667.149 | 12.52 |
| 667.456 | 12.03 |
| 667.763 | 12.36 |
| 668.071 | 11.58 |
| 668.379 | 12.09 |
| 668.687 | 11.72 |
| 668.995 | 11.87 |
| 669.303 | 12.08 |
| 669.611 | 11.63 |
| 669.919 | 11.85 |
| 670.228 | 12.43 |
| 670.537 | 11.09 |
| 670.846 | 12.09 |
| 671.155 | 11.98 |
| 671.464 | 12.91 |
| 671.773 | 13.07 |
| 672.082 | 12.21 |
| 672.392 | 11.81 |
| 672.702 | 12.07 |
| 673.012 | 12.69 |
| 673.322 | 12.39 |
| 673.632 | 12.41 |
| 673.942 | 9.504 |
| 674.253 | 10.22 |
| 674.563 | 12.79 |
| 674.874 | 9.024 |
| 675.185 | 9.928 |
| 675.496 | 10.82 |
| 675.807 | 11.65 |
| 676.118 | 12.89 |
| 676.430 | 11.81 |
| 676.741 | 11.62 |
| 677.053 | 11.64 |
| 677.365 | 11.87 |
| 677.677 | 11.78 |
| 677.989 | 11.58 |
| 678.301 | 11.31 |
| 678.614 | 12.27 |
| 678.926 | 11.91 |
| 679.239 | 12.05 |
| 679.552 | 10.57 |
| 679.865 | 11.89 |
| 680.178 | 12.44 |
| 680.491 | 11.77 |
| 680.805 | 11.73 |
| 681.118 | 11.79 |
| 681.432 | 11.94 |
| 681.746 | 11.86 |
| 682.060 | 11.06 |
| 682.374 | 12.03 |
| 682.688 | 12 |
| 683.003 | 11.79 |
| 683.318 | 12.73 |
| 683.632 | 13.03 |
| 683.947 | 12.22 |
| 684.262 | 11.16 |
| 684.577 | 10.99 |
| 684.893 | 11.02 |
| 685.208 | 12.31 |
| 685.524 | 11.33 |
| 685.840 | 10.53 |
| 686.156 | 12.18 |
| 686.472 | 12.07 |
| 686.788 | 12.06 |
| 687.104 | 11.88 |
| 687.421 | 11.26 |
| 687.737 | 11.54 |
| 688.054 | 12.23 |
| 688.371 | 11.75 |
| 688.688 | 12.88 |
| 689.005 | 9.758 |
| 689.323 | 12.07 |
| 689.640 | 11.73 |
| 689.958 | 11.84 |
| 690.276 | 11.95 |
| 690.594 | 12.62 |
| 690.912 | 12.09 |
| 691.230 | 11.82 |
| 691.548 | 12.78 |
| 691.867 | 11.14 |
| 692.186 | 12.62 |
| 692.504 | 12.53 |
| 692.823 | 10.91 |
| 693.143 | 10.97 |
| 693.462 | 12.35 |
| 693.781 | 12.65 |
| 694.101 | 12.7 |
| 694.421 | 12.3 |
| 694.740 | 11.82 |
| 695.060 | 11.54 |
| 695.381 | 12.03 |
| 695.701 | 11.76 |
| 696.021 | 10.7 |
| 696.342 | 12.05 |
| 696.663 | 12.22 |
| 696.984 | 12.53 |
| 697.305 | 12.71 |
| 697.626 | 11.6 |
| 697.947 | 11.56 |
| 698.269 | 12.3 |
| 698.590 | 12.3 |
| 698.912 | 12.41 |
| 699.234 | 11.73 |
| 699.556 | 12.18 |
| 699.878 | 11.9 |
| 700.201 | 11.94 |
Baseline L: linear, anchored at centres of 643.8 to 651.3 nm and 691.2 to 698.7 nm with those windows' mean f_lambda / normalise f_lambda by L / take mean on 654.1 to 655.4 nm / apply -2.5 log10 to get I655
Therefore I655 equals -0.067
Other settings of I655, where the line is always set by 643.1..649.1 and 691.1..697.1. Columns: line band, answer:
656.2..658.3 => -0.20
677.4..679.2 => 0.02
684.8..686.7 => 0.04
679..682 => 0.02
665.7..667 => 0.03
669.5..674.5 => 0.01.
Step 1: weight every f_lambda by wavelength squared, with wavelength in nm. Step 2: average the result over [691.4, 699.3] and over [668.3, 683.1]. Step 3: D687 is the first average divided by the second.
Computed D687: 1.1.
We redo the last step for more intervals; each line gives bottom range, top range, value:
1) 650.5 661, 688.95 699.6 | 1.02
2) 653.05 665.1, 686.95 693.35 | 0.99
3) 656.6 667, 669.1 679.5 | 0.96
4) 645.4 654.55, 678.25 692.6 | 1.08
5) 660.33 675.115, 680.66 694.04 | 1.04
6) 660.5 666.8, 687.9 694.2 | 1.06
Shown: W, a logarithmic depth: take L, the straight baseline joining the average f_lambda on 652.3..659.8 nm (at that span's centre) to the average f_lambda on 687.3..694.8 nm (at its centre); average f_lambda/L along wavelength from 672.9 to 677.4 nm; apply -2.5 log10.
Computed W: 0.12 mag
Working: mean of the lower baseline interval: 13.5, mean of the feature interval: 11.4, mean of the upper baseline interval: 11.9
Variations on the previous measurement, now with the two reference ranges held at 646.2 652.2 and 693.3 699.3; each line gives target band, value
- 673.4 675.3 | 0.12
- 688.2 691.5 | 0.02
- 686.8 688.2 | 0.03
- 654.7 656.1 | -0.12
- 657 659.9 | -0.12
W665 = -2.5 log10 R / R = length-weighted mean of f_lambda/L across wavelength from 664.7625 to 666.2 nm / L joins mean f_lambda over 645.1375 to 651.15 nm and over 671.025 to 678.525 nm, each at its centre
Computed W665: -0.06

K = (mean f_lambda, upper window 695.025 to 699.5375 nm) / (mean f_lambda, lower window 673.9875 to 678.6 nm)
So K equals 1.06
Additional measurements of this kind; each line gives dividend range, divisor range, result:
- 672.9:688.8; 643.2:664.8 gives 0.92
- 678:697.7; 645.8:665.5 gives 0.93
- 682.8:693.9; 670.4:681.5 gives 1.01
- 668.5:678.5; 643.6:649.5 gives 0.97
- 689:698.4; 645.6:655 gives 0.98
